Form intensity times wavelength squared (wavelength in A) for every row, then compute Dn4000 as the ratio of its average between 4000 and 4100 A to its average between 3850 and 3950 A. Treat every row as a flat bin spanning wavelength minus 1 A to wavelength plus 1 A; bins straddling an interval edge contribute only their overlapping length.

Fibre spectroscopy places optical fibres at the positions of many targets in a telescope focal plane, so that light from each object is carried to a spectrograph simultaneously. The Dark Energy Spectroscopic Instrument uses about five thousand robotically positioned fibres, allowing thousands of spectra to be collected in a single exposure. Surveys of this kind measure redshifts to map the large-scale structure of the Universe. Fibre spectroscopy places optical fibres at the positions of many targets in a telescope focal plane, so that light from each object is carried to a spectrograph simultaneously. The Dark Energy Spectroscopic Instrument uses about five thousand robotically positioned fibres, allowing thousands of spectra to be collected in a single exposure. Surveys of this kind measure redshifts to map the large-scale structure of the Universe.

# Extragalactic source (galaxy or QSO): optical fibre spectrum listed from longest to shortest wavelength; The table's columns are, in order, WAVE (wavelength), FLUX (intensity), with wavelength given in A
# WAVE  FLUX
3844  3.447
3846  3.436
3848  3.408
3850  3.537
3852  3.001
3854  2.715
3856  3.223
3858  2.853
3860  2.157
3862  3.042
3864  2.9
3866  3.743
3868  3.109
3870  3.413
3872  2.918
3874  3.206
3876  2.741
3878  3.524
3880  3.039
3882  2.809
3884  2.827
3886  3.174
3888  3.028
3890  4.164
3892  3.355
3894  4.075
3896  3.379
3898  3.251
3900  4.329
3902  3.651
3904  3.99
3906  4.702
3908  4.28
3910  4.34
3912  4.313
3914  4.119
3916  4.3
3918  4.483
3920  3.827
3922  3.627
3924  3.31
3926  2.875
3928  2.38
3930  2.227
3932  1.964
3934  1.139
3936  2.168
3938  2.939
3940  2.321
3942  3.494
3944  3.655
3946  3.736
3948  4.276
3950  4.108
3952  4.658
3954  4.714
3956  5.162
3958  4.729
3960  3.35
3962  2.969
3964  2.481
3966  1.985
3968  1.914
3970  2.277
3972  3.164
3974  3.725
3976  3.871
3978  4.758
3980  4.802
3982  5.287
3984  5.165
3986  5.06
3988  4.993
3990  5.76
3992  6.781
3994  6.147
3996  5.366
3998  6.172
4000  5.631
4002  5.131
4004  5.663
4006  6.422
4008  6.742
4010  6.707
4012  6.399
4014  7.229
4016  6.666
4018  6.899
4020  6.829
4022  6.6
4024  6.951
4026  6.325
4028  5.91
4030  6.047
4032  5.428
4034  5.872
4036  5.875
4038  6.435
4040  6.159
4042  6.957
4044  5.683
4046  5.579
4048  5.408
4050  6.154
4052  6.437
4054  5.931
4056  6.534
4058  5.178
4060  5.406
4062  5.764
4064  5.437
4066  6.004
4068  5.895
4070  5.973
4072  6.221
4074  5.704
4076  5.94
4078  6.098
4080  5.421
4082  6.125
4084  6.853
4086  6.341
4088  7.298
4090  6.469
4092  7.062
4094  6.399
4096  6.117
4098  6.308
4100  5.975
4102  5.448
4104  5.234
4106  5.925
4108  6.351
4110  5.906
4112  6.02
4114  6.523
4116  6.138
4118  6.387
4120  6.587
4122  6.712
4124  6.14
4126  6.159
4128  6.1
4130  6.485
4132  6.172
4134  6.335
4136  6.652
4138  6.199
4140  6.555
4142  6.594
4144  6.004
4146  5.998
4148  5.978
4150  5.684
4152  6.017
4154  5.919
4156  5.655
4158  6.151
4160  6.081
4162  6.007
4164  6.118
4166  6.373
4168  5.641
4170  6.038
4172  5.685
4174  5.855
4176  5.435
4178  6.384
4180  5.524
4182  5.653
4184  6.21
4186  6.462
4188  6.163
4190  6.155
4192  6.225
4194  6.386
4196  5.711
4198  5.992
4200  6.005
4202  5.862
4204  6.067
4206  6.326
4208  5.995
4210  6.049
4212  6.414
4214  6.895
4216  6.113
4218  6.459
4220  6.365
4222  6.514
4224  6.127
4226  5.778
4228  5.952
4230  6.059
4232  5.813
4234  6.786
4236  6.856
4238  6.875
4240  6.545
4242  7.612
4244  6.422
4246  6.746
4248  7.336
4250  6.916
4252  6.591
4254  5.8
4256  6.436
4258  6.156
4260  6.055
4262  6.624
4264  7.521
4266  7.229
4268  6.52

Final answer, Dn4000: 2.01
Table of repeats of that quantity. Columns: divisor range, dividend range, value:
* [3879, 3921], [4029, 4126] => 1.76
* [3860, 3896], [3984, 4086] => 2.04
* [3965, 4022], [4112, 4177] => 1.25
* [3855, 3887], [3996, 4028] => 2.25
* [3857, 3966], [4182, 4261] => 2.16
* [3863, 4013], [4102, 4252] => 1.76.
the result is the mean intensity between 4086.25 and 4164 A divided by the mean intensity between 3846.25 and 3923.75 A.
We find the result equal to 1.78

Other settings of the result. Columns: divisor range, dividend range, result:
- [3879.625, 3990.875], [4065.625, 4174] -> 1.68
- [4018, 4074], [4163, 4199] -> 0.99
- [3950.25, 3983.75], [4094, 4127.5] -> 1.62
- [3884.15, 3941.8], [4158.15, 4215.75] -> 1.78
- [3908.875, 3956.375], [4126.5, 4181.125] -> 1.74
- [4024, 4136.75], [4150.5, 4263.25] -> 1.02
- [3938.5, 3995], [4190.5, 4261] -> 1.55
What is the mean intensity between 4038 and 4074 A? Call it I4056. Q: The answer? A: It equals 5.93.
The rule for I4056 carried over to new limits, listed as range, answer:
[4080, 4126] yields 6.27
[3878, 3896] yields 3.32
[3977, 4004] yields 5.47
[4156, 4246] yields 6.19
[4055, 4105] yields 6.05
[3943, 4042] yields 5.18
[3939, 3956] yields 3.95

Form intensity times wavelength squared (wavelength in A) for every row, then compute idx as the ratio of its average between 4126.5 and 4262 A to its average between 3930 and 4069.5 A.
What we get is 1.35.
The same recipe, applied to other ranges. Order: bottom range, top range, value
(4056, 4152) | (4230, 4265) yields 1.16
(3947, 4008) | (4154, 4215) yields 1.46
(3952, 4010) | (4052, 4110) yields 1.36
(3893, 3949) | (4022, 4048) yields 1.86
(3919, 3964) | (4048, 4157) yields 1.99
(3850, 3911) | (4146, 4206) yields 2.06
